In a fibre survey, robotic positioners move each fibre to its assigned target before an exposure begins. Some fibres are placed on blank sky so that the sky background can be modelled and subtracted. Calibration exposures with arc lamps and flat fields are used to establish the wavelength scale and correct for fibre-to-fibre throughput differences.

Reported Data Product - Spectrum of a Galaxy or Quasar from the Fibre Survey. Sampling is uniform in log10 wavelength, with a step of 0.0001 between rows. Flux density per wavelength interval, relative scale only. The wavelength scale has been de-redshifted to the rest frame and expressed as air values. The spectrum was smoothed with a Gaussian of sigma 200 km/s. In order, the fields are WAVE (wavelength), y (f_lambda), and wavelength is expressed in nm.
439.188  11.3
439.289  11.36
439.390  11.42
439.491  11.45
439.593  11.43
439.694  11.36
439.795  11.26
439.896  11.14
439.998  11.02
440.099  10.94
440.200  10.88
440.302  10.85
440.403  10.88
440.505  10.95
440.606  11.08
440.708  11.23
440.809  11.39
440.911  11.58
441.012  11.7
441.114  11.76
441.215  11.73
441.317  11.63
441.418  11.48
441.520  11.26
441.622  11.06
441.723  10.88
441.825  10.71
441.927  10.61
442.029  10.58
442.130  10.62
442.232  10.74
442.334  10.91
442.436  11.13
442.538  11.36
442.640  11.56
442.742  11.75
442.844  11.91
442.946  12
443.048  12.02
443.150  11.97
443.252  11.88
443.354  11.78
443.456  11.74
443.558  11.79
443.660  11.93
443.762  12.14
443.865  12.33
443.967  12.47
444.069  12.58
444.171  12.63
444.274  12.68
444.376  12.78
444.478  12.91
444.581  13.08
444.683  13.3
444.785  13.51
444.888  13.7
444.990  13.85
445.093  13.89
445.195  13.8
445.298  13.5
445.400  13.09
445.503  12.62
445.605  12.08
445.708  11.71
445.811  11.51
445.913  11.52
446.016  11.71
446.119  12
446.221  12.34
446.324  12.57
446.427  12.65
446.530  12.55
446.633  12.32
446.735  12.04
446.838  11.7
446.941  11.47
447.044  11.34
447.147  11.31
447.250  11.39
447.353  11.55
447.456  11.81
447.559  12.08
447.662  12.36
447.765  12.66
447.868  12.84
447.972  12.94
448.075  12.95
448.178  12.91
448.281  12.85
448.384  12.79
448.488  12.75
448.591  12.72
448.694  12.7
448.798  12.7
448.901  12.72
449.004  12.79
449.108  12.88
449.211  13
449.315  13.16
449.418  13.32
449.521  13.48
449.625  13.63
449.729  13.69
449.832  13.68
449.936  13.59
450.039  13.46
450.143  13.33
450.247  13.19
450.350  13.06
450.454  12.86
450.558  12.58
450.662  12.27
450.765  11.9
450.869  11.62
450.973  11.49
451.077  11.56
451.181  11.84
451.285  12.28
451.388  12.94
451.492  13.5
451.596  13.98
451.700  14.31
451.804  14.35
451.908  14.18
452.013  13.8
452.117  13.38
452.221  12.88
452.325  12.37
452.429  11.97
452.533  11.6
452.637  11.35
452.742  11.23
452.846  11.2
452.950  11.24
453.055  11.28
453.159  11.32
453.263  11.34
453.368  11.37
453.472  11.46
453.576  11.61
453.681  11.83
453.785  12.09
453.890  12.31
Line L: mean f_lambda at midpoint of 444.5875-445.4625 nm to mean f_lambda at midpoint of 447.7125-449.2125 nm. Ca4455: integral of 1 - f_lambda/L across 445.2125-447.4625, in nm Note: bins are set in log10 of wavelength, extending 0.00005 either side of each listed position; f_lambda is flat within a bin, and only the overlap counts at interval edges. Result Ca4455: 0.204 nm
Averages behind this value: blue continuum 13.5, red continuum 12.8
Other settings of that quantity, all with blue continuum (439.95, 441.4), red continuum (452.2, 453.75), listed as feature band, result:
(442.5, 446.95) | -0.40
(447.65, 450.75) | -0.40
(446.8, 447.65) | -0.01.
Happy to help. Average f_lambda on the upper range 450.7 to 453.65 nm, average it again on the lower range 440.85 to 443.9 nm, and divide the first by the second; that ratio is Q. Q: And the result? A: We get 1.07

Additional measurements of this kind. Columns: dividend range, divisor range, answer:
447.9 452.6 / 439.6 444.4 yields 1.12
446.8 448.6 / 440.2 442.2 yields 1.10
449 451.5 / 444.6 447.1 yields 1.02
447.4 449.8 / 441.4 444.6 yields 1.10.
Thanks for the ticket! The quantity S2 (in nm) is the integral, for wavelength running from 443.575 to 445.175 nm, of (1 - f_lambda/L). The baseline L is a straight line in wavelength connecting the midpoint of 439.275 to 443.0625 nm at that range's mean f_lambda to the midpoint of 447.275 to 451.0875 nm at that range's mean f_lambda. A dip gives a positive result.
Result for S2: -0.143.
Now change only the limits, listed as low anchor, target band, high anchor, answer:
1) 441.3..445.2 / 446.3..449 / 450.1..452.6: 0.02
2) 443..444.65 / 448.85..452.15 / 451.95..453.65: -0.30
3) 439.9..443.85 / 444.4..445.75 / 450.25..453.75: -0.17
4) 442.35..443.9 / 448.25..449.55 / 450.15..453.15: -0.07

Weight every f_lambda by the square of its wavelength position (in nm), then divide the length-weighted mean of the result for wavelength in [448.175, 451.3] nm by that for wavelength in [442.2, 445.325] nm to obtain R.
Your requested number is 1.06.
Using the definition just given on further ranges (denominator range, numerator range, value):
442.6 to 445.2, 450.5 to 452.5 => 1.06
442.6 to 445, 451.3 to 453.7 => 1.04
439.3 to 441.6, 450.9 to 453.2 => 1.16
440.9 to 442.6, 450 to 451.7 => 1.18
